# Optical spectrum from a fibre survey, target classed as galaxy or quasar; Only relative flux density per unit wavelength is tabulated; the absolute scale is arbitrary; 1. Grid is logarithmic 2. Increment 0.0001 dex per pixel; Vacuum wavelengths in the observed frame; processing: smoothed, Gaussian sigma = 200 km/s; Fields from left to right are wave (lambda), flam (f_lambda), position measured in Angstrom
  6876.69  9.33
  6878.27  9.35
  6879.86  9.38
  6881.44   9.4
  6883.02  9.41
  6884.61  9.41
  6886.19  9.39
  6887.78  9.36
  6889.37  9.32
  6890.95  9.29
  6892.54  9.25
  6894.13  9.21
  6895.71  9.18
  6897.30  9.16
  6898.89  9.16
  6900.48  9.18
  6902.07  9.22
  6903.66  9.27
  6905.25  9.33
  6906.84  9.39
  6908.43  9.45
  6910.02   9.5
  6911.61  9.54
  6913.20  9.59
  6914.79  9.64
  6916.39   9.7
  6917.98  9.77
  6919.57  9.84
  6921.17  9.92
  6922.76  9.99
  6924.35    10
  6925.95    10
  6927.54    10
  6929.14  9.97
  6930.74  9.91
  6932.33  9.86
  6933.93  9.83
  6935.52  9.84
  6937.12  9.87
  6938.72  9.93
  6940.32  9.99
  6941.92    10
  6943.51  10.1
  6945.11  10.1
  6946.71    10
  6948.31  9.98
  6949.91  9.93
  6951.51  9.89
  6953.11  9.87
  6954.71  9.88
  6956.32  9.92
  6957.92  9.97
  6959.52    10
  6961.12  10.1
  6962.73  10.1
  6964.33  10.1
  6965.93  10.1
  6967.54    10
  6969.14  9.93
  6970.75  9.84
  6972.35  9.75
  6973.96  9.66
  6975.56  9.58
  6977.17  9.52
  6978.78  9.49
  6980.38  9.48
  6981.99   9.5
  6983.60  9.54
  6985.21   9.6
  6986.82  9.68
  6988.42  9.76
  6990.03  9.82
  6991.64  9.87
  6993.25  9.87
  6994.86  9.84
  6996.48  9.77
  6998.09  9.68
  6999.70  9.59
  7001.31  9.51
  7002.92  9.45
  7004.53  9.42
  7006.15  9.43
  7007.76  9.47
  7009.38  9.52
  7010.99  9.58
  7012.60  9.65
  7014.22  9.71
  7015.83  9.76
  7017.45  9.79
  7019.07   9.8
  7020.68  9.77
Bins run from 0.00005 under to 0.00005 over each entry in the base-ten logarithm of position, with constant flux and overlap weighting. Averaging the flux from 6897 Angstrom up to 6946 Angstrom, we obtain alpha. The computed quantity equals 9.72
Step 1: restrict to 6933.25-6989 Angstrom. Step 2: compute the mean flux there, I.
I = 9.85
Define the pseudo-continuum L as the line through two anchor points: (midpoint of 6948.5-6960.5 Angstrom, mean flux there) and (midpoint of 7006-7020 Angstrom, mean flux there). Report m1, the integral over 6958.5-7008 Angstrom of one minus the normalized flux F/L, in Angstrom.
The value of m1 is 0.3 Angstrom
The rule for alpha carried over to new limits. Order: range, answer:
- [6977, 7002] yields 9.66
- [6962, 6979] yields 9.84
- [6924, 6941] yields 9.92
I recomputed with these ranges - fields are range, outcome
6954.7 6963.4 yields 9.99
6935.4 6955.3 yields 9.96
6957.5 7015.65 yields 9.72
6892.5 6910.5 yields 9.27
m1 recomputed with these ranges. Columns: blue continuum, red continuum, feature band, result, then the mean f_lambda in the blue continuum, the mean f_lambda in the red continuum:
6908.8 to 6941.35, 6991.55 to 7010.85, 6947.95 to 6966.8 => -0.49 Angstrom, 9.83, 9.61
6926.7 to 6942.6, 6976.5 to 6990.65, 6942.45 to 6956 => -0.20 Angstrom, 9.92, 9.6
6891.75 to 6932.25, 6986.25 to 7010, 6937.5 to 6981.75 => -1.28 Angstrom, 9.57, 9.65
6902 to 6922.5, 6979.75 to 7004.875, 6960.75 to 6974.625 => -0.46 Angstrom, 9.57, 9.65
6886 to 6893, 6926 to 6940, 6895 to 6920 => 0.35 Angstrom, 9.31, 9.91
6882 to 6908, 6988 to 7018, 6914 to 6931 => -0.91 Angstrom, 9.29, 9.65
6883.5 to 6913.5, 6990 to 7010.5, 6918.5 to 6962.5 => -2.35 Angstrom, 9.32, 9.62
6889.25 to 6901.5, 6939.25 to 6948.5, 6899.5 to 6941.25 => -0.32 Angstrom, 9.21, 10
